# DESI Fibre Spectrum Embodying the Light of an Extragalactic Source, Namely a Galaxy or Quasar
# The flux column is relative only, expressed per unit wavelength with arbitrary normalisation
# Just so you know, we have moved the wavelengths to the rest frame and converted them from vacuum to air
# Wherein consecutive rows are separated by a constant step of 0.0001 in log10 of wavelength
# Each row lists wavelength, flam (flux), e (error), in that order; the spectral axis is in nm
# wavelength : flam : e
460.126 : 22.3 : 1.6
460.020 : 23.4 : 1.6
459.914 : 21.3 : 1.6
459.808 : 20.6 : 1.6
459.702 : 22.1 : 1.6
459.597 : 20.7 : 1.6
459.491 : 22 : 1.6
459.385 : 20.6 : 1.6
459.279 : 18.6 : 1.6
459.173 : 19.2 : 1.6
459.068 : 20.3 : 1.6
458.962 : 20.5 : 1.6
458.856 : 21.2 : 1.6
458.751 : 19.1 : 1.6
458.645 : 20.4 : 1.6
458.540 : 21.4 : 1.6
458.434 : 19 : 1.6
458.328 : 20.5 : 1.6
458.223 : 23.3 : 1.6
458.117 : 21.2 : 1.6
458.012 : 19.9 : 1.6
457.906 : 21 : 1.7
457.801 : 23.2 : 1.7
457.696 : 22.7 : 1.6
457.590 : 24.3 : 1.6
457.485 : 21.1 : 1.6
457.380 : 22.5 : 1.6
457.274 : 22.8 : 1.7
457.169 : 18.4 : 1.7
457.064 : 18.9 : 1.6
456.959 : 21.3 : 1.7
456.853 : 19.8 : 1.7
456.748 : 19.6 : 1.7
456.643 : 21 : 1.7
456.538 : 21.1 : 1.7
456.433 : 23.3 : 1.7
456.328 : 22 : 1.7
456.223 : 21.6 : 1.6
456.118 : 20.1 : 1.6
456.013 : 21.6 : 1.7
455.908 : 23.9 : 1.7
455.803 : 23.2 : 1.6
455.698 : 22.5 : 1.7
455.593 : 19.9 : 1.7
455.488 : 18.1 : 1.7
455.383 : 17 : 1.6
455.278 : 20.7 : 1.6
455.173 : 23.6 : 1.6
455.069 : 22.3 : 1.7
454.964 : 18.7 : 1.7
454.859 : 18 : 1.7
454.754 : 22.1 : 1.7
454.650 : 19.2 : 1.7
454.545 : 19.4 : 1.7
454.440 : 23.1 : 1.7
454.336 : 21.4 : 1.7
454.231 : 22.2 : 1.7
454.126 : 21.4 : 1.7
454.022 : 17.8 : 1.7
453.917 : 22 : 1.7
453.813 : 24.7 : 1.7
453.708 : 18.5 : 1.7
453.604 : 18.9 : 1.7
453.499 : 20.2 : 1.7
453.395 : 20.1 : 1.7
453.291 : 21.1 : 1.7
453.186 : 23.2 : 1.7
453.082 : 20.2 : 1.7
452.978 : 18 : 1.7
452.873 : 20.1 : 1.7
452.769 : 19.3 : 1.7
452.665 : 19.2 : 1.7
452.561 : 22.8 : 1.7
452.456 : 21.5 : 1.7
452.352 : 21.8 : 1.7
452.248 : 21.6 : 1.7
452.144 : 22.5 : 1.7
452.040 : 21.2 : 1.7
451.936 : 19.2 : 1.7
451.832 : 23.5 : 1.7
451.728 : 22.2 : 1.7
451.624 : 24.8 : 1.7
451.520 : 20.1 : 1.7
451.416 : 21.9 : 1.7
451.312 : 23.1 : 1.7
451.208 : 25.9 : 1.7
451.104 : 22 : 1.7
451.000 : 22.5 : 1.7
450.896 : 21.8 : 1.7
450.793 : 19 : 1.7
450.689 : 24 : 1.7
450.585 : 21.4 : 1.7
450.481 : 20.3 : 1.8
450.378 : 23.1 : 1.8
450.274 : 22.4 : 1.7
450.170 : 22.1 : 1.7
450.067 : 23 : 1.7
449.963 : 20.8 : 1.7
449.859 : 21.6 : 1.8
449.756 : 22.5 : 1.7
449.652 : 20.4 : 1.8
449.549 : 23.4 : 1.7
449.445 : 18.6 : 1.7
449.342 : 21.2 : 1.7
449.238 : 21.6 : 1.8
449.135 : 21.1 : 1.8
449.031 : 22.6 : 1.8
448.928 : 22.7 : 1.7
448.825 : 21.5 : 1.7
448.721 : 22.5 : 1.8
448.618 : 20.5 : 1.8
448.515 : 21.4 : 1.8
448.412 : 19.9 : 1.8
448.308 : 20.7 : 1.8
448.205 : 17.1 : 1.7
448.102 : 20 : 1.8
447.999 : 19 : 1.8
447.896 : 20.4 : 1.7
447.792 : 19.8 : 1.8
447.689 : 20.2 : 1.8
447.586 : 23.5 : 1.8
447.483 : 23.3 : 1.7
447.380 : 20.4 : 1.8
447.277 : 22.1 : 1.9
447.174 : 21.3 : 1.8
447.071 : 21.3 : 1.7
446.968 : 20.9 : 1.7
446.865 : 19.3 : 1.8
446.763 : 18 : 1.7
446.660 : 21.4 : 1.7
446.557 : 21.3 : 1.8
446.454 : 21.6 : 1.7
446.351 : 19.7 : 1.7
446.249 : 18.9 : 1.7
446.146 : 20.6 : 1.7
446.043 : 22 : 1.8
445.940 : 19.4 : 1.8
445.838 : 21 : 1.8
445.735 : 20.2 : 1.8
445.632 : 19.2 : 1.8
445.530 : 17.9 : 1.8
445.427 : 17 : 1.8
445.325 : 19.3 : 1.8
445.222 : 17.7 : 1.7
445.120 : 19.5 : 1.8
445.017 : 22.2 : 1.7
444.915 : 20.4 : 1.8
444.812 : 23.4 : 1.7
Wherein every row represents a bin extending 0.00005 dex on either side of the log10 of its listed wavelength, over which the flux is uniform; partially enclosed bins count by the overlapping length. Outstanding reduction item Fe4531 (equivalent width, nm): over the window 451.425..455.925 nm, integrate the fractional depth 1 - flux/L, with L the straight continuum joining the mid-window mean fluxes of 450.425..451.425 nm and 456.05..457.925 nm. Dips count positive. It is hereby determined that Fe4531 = 0.18 nm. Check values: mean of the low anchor 22.2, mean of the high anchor 21.4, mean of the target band 20.9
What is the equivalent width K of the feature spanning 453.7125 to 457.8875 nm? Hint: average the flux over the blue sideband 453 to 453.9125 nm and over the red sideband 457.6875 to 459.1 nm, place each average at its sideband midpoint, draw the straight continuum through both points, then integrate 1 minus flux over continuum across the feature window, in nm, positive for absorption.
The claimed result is -0.055 nm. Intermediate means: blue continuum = 20.8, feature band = 21.2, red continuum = 20.9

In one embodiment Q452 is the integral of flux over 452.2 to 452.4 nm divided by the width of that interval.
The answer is 21.7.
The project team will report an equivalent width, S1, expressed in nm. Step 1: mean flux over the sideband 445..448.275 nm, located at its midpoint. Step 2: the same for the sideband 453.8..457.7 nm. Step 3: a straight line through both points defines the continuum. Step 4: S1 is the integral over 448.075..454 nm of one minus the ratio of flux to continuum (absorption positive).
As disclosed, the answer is -0.22 nm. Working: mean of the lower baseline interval 20.2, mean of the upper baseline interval 21.1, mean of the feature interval 21.4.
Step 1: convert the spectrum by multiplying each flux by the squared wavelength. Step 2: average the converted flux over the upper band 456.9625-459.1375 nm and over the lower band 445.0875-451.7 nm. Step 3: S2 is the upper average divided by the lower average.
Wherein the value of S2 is 1.05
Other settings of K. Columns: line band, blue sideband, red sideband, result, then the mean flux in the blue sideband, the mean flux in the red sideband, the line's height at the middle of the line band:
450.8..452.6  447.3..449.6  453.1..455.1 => -0.12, 21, 20.7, 20.8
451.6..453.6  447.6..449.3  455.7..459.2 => -0.01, 20.7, 21.2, 21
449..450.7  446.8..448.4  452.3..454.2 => -0.09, 20.6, 20.6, 20.6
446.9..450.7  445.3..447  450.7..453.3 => -0.12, 19.9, 21.6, 20.6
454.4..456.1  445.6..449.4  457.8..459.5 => -0.02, 20.7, 20.6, 20.6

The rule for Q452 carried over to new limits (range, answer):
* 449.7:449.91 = 22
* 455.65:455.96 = 23.2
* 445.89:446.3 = 20.2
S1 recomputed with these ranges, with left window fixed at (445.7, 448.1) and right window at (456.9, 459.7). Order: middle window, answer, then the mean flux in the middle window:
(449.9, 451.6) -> -0.11 nm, 22.1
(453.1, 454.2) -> 0.00 nm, 20.8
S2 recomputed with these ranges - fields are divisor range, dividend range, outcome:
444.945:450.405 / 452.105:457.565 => 1.04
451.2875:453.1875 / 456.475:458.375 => 1.02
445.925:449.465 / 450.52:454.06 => 1.05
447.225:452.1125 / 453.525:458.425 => 1.01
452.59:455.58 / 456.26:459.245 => 1.05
